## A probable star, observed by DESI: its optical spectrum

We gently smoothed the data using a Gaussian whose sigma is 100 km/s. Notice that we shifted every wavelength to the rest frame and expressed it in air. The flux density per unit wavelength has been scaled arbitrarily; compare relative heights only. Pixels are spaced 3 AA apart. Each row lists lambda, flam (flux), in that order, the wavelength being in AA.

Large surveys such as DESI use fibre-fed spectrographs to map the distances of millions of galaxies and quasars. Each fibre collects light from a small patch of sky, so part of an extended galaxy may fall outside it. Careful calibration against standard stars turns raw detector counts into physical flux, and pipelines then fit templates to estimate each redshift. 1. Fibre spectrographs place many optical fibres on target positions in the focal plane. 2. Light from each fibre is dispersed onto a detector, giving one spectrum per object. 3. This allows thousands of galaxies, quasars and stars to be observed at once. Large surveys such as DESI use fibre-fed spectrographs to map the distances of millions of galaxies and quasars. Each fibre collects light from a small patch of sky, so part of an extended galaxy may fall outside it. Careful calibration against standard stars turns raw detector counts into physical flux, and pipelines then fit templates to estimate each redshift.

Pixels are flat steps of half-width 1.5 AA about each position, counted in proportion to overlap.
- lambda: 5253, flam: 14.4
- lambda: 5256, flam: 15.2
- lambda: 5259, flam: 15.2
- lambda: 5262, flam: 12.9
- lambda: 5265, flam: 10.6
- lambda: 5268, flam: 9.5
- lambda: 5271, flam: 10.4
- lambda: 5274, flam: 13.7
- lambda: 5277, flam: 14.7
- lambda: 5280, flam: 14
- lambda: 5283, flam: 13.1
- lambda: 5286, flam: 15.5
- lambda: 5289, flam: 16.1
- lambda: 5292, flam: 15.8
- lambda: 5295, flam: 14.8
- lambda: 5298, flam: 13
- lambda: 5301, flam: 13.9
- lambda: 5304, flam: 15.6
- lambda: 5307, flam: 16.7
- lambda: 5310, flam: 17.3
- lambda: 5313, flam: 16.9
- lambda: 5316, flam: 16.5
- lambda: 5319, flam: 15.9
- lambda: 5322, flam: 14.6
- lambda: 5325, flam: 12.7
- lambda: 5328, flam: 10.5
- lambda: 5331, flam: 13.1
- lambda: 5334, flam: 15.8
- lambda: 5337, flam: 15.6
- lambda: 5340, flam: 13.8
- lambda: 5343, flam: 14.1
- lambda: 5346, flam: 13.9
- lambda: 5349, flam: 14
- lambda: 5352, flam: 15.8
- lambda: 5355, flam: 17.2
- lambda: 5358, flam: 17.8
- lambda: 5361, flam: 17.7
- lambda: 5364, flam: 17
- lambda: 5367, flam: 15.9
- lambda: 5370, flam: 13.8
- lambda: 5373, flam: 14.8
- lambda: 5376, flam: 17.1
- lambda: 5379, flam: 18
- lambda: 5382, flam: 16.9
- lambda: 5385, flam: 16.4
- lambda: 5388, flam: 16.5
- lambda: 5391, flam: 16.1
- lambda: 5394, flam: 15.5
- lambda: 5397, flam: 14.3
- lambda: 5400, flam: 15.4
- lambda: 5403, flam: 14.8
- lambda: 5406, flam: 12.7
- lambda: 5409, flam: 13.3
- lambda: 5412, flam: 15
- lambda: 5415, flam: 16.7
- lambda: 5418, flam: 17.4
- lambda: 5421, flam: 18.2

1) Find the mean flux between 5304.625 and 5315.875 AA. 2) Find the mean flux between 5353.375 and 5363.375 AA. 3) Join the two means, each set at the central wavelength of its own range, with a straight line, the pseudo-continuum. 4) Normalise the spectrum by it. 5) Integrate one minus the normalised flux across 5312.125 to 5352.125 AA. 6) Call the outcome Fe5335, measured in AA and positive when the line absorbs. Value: 6.26 AA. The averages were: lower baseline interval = 16.8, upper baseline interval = 17.5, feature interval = 14.4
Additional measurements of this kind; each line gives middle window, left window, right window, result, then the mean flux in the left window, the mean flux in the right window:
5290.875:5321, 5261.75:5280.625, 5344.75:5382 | -4.4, 12.1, 16.1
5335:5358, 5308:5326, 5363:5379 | 1.0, 15.8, 15.9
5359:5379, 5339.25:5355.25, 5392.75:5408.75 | -2.3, 14.7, 14.4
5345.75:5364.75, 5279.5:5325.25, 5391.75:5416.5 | -1.7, 15.2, 14.8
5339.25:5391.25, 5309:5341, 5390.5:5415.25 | -4.3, 14.8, 14.7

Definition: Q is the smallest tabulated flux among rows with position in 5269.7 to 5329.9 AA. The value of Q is 10.4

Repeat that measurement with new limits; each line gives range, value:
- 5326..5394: 10.5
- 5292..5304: 13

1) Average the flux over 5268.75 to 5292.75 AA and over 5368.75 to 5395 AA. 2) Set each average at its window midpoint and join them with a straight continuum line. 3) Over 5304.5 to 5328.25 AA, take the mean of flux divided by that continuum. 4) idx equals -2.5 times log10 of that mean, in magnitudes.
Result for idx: -0.049 mag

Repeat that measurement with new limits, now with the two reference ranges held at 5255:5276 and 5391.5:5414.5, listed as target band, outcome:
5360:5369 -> -0.19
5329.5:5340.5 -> -0.08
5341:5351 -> -0.03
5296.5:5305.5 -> -0.09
